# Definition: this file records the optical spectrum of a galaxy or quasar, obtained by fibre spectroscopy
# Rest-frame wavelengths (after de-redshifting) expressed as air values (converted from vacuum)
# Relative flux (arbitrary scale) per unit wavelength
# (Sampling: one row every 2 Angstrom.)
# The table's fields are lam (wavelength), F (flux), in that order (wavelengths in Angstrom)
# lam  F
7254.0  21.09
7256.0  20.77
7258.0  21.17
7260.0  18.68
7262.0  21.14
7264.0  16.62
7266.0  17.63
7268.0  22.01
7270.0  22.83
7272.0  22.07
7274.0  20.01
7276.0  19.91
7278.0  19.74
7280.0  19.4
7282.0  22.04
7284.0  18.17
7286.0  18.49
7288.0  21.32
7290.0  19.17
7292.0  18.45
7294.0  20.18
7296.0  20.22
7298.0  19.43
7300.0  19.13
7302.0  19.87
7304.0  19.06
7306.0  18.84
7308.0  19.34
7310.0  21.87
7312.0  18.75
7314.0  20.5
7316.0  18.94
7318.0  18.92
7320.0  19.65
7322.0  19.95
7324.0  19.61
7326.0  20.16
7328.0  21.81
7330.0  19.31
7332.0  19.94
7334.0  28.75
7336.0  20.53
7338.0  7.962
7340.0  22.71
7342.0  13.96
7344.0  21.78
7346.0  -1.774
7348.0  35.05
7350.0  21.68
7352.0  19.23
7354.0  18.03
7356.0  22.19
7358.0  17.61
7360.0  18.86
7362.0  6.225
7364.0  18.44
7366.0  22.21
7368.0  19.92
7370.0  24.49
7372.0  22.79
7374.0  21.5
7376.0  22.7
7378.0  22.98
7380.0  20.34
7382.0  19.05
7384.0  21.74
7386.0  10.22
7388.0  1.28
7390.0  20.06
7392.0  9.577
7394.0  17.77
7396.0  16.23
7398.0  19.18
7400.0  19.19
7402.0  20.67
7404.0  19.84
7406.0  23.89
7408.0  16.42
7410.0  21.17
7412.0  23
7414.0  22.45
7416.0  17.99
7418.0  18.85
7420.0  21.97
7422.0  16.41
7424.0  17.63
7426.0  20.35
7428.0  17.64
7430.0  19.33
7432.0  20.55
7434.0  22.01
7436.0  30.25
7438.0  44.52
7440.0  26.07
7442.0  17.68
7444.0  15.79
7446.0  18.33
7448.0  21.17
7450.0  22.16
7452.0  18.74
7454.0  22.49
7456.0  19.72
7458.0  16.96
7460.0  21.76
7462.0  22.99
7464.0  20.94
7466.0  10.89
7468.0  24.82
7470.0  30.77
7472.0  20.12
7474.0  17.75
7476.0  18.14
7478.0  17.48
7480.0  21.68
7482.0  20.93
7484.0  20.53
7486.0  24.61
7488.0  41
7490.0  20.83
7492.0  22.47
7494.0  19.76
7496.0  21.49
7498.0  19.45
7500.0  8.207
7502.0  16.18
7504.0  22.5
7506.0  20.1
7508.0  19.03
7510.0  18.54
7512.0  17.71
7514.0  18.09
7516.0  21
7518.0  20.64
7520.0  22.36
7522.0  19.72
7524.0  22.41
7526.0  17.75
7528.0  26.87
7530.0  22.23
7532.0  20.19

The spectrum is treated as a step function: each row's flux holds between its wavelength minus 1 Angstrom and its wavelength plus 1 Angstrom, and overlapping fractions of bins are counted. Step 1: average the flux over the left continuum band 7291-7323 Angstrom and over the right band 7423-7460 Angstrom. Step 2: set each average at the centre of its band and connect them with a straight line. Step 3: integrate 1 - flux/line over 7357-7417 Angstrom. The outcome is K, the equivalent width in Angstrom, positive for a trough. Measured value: 6.5 Angstrom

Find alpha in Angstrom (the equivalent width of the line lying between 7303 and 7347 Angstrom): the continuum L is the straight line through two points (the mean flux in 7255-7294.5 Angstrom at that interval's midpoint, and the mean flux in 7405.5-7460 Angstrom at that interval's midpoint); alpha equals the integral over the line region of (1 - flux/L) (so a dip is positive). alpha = 3.7 Angstrom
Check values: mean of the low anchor 20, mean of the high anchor 21.2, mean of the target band 18.7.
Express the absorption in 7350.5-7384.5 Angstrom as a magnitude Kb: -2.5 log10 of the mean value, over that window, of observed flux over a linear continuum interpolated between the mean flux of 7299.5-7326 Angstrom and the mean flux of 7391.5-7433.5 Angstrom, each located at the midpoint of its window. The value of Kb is -0.029 mag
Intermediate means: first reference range 19.6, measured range 19.9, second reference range 19.2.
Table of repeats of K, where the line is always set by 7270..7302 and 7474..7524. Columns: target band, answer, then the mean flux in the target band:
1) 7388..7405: 2.9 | 16.8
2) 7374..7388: 1.3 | 18.3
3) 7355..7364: 1.6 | 16.5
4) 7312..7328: 0.2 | 19.8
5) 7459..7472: -0.9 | 21.9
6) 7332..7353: 1.1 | 19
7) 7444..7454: 0.2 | 19.9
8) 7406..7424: 0.3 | 19.9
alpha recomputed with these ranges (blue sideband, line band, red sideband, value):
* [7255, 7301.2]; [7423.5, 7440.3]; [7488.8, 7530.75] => -3.7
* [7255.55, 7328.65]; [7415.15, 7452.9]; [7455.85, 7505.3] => -1.5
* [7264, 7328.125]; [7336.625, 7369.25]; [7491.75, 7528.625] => 3.2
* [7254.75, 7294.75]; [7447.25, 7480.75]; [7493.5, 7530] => -1.4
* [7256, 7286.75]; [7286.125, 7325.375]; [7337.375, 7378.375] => 0.0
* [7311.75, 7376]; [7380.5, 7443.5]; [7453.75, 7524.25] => 0.8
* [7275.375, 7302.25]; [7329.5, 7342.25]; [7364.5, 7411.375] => 0.0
